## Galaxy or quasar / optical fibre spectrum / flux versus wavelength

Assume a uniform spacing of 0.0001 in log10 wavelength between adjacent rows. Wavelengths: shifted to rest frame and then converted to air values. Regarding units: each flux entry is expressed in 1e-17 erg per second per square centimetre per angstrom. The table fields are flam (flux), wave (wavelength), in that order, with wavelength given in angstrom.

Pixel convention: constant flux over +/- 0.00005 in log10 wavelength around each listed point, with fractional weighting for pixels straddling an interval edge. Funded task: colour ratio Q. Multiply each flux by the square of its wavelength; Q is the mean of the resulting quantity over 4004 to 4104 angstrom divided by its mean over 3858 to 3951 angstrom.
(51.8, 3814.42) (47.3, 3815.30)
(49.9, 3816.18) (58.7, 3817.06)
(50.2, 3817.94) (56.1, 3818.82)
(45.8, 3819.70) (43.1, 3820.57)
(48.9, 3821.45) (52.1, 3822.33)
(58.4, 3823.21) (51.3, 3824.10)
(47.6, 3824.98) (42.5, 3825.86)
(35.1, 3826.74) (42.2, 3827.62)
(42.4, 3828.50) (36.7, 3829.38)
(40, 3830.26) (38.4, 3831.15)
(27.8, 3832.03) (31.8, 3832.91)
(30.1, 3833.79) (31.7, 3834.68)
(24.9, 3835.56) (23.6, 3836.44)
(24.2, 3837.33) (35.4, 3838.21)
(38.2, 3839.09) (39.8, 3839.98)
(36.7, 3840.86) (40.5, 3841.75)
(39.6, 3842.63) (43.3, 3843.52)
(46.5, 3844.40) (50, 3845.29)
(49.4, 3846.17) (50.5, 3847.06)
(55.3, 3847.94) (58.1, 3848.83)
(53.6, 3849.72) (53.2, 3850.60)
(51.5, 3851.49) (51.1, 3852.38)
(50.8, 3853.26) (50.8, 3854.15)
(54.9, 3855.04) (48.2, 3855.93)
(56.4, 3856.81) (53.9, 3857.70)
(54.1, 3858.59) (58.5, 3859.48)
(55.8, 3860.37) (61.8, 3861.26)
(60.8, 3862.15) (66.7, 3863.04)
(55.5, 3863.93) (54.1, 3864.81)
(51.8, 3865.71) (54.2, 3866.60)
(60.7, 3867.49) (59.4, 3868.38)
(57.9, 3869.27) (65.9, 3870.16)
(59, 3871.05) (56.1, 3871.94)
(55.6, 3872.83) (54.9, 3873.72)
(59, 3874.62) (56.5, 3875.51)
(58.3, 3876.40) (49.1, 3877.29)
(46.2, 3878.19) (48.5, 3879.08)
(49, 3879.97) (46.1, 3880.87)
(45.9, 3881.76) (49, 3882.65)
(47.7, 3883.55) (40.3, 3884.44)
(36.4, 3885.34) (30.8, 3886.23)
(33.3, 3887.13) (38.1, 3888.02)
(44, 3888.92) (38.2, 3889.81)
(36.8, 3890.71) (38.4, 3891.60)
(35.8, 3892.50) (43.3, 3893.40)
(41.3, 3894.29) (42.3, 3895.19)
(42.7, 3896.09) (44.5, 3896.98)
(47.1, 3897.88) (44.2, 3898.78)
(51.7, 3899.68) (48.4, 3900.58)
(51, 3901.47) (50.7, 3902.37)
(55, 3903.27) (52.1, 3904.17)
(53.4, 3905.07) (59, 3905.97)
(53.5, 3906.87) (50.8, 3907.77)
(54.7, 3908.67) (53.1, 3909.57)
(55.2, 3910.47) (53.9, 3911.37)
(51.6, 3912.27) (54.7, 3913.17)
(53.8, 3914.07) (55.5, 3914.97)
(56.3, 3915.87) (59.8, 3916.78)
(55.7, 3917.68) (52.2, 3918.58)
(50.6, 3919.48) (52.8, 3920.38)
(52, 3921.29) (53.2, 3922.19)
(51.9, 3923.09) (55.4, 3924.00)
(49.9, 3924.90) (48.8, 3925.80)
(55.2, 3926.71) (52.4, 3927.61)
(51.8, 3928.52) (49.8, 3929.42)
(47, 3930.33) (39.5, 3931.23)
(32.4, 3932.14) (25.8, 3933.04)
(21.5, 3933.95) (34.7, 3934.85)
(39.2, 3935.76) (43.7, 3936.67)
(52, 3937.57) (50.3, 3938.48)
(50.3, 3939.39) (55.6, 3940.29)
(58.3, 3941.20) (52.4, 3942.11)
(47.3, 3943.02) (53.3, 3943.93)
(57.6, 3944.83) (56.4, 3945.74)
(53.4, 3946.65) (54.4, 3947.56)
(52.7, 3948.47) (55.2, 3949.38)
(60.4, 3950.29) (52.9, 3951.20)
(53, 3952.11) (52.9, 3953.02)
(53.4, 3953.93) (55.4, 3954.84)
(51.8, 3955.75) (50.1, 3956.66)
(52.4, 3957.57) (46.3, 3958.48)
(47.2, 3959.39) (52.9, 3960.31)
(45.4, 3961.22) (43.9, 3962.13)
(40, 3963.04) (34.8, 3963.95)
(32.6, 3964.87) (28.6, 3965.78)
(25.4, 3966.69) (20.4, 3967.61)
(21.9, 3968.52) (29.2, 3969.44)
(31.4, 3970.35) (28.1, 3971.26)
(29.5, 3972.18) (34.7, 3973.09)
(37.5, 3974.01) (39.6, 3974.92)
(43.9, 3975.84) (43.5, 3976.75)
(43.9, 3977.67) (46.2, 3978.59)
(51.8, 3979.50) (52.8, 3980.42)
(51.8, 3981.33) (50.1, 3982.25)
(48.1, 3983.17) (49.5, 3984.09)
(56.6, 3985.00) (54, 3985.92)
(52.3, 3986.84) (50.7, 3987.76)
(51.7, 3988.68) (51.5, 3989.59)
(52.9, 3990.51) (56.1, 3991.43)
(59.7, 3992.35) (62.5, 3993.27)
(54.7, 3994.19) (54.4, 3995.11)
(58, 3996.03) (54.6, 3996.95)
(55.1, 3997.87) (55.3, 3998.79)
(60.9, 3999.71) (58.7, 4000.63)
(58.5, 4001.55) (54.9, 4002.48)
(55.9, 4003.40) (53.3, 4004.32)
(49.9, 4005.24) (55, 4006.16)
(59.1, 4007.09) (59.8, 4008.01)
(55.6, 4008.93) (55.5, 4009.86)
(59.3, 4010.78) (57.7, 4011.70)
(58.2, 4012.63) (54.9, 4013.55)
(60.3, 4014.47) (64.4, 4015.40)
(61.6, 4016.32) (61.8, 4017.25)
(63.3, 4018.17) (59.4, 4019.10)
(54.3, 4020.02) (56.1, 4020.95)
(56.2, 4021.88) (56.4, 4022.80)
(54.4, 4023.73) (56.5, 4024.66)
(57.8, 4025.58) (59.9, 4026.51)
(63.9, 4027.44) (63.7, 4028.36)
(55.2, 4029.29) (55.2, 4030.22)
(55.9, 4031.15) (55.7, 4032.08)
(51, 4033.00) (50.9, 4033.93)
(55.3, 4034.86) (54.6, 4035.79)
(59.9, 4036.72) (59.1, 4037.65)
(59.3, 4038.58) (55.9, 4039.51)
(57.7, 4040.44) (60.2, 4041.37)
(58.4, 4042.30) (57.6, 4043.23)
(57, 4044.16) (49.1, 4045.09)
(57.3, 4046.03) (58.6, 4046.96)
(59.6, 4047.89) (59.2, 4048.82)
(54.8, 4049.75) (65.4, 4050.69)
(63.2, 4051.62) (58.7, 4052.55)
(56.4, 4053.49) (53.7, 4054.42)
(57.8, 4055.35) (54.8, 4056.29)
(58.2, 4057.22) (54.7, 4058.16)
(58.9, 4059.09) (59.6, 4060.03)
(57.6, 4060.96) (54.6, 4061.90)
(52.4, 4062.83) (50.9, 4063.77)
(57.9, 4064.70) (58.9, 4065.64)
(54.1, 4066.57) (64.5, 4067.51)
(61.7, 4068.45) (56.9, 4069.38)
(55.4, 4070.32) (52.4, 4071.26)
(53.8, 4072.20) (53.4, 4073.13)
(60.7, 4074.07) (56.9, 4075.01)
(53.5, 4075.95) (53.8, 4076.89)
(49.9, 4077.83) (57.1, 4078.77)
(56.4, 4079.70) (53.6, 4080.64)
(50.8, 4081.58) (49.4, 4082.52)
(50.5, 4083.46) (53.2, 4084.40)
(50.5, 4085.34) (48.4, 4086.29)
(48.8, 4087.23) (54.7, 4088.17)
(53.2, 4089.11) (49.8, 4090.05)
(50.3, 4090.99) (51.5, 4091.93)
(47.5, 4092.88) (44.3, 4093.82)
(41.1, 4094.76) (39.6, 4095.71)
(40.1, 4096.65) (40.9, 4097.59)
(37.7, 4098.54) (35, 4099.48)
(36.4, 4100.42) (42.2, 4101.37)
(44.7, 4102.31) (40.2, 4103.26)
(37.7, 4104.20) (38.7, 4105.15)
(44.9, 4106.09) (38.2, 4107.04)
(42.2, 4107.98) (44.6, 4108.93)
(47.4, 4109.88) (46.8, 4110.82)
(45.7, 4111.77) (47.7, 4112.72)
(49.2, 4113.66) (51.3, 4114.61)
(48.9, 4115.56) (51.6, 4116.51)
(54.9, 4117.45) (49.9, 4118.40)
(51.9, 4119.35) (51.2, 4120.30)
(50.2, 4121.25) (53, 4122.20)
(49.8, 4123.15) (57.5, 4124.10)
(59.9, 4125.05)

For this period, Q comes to 1.17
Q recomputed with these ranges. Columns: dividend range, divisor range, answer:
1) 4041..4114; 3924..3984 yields 1.21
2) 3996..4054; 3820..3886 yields 1.31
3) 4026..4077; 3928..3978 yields 1.36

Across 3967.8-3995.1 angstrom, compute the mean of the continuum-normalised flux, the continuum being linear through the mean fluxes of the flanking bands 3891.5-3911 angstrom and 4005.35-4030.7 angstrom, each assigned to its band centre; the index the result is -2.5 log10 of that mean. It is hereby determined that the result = 0.20 mag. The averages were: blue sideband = 48.8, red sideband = 58.2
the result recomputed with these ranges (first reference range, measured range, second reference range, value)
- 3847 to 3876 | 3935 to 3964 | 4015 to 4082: 0.11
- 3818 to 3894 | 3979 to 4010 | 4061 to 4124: -0.13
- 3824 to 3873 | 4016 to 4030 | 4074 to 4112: -0.24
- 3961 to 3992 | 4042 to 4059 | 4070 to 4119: -0.25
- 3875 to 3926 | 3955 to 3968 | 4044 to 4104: 0.21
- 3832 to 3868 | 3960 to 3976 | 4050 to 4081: 0.47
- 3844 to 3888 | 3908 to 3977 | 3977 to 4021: 0.16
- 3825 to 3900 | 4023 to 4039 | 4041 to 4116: -0.13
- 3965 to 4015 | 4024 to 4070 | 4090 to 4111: -0.25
